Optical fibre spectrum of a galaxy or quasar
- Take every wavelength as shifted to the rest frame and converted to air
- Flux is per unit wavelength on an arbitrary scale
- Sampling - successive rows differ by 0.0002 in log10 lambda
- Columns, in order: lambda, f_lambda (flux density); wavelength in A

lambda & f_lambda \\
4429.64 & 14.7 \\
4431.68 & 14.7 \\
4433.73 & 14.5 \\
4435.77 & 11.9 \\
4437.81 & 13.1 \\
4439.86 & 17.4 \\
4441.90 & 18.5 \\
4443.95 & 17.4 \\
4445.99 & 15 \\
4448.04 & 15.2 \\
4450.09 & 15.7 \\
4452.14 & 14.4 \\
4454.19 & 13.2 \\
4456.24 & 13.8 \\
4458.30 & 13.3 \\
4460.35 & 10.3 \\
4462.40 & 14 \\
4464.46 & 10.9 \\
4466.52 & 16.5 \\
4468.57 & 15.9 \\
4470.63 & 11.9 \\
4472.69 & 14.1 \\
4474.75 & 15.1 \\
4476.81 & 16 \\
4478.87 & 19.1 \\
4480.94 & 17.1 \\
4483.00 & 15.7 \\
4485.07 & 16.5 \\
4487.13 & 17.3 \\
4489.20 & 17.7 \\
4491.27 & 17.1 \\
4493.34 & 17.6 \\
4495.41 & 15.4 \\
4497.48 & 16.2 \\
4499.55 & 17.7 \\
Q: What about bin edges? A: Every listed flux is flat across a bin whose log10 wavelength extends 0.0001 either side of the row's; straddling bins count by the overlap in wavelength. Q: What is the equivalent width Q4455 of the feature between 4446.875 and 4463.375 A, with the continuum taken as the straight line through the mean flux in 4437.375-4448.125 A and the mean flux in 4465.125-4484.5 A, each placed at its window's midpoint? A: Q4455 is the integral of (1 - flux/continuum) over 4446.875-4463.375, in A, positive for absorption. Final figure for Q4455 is 2.4 A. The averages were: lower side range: 16.3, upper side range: 15.6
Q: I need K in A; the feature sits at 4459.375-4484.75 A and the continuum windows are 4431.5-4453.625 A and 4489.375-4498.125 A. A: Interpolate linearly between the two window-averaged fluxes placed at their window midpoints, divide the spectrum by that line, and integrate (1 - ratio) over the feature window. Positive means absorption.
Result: 2.1 A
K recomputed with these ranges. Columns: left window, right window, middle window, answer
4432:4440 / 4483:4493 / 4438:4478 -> 1.34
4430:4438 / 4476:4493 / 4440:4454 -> -1.36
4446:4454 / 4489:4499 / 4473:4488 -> -0.34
